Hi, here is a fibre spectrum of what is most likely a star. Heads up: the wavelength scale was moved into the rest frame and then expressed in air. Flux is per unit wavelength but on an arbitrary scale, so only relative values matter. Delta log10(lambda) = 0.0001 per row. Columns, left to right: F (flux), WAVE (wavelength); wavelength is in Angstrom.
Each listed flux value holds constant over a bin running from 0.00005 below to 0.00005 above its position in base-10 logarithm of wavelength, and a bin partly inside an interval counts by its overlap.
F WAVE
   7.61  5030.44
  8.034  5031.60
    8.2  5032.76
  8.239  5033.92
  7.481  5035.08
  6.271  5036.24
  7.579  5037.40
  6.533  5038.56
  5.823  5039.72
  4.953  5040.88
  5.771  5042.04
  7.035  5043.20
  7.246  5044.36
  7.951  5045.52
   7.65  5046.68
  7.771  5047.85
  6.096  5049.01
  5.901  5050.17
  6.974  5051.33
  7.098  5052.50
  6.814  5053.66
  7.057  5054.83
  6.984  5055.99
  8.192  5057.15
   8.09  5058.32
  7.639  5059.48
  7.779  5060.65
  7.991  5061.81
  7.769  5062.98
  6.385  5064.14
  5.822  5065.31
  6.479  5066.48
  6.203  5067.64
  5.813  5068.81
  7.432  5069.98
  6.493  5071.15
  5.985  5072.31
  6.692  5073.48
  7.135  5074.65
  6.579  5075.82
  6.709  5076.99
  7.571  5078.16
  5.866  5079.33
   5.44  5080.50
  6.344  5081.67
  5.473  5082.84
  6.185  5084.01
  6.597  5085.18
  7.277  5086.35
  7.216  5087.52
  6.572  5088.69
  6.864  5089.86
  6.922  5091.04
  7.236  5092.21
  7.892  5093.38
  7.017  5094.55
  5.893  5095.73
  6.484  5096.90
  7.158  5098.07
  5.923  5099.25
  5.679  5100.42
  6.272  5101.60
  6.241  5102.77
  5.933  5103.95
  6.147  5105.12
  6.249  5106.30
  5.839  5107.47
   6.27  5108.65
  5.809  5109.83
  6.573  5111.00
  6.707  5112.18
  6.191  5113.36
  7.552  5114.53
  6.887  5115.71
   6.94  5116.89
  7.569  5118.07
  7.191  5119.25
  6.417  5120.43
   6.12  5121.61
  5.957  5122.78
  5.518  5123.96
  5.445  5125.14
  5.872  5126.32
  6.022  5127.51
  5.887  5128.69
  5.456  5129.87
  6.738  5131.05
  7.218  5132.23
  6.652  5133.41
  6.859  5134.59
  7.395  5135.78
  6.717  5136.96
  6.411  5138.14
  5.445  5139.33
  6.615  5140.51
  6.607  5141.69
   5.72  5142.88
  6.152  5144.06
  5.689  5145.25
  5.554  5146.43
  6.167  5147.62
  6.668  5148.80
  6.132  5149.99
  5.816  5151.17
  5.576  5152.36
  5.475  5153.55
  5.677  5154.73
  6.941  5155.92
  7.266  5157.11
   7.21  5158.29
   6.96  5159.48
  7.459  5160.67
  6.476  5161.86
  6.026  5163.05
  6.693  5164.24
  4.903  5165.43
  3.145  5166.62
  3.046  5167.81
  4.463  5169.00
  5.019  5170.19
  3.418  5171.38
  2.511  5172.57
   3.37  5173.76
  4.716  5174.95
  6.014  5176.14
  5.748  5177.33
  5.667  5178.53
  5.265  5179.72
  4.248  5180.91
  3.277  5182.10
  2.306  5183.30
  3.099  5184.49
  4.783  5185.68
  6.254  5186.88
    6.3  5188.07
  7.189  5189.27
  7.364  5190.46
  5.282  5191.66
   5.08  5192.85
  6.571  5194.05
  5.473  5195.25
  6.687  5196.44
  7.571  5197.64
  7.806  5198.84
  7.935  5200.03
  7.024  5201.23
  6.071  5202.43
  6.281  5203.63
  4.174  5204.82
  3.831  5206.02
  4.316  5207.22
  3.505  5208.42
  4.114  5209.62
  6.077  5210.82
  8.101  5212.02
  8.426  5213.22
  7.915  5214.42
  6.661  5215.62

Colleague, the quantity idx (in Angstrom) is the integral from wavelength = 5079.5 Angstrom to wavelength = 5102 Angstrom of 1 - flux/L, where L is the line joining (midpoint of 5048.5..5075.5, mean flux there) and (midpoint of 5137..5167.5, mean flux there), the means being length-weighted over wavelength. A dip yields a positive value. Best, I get 0.4 Angstrom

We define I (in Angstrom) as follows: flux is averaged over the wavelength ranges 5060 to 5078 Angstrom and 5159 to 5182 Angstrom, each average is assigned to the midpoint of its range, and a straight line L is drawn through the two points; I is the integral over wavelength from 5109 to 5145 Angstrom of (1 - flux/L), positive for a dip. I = -4.27 Angstrom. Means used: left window 6.77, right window 4.96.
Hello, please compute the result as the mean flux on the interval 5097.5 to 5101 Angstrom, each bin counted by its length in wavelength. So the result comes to 6.25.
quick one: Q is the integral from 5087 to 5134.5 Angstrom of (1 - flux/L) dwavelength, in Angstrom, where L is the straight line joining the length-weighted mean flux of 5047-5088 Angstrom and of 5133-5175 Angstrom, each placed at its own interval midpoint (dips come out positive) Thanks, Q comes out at -1.4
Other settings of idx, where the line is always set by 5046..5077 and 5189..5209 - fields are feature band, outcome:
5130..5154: 0.47 Angstrom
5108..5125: 0.13 Angstrom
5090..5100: -0.12 Angstrom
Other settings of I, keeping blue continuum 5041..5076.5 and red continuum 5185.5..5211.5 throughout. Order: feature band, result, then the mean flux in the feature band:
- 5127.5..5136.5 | -0.23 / 6.57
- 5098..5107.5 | 0.70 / 6.12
